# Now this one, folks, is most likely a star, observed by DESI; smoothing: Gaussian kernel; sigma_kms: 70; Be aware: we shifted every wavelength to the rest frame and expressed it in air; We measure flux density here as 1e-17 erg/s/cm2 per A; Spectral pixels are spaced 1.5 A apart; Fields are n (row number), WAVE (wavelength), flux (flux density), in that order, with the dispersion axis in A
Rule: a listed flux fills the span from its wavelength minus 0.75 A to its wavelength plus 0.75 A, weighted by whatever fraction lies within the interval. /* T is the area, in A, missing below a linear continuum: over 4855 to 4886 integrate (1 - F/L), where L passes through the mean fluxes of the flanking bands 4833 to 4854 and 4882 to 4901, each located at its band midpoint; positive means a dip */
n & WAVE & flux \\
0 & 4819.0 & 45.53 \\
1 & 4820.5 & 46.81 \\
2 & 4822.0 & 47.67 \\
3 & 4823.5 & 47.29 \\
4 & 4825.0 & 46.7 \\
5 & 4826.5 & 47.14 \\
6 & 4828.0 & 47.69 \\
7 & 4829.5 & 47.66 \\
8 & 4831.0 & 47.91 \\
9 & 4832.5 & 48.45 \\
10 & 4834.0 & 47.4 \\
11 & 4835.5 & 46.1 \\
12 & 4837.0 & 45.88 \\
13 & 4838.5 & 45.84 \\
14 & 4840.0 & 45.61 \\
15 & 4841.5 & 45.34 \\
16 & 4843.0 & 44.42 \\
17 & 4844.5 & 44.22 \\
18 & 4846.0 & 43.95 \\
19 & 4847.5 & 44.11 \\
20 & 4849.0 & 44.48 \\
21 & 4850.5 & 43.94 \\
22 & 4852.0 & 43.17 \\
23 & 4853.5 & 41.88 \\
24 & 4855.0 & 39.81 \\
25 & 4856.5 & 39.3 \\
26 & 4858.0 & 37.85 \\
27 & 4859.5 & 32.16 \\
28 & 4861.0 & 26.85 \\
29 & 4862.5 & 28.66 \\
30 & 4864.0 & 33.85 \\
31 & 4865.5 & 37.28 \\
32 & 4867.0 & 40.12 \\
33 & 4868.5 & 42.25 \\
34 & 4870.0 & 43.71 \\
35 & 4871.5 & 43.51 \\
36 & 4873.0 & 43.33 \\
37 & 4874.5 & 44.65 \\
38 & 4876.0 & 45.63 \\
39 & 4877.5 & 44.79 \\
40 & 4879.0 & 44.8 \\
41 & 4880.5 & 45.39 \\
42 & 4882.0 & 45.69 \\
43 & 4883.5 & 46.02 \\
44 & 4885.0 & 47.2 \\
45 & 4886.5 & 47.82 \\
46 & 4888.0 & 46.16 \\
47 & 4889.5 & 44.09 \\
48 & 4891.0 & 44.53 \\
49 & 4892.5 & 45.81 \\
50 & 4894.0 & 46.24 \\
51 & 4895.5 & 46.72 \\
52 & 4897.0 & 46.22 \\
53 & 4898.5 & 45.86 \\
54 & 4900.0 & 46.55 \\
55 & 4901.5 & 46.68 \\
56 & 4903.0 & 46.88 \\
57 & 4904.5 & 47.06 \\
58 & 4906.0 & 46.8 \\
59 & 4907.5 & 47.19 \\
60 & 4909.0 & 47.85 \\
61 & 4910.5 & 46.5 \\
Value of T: 3.3 A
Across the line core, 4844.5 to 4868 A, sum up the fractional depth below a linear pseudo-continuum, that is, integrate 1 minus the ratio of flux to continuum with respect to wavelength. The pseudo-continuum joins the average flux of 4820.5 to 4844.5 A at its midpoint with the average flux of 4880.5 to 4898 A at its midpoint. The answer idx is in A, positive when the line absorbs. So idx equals 3.89 A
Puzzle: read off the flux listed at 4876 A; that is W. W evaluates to 45.63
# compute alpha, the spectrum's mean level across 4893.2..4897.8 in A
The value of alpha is 46.4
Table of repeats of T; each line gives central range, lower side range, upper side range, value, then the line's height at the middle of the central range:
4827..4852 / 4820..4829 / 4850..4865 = -2.0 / 42.4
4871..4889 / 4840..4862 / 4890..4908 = -0.5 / 44.2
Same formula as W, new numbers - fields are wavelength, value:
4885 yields 47.2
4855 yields 39.81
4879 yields 44.8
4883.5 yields 46.02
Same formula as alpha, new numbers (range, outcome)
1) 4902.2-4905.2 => 47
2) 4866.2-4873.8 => 42.6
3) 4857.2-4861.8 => 32.3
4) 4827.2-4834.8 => 47.8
